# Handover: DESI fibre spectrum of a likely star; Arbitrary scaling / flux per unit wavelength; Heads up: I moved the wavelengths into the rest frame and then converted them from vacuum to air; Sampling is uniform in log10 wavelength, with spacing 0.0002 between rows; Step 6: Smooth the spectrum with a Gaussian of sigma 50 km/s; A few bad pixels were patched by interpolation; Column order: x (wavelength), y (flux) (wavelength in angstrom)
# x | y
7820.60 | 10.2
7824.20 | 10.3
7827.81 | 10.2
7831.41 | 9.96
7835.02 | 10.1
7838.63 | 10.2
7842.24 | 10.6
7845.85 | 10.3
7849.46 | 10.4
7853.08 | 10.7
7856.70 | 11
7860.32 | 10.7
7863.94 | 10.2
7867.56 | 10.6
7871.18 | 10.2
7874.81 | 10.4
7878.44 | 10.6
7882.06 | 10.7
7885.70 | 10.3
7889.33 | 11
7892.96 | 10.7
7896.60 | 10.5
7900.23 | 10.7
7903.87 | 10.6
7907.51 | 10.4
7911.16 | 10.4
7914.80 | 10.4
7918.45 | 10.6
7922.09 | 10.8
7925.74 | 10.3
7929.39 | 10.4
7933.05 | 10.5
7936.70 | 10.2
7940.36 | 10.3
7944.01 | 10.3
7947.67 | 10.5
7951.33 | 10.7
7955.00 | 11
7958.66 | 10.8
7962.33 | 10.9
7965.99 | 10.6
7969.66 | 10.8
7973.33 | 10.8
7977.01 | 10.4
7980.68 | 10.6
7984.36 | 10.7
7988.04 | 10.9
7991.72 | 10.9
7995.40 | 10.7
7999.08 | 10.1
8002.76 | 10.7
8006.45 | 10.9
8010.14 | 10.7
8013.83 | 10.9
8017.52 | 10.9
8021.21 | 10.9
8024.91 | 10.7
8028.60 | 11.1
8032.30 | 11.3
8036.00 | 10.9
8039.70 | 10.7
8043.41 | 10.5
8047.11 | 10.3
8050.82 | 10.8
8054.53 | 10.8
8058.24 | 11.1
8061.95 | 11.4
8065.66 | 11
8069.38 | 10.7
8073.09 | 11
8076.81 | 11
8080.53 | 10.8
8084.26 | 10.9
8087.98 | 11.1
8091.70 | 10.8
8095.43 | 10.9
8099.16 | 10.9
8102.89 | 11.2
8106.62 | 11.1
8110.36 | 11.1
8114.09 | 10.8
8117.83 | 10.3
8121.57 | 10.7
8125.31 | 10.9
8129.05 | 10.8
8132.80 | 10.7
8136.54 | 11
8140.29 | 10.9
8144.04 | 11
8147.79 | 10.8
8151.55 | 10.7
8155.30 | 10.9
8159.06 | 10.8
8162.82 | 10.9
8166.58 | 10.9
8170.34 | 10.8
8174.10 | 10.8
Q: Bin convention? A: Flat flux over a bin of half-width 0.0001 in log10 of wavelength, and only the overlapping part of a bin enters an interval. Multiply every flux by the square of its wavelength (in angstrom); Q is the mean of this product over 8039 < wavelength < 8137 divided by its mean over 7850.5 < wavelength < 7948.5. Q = 1.08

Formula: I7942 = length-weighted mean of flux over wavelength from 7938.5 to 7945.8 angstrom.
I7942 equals 10.3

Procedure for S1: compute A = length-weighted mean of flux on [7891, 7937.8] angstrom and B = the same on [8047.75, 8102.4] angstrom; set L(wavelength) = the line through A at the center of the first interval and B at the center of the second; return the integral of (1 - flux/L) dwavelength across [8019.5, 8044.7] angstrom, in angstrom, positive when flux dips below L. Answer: -0.14 angstrom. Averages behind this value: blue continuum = 10.5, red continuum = 10.9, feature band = 10.9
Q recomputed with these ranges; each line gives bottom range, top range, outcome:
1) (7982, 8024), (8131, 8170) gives 1.05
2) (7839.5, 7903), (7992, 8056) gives 1.06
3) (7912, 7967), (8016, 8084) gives 1.06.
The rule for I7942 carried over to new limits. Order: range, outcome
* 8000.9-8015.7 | 10.8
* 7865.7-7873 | 10.4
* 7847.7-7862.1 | 10.7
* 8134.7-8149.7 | 10.9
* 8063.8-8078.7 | 10.9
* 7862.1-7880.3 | 10.4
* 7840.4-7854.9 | 10.5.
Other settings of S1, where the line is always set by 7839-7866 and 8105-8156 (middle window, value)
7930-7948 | 0.5 angstrom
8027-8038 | -0.4 angstrom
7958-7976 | -0.2 angstrom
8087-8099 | -0.1 angstrom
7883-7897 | -0.1 angstrom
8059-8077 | -0.4 angstrom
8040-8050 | 0.2 angstrom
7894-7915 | 0.2 angstrom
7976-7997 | -0.1 angstrom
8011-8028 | -0.2 angstrom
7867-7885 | 0.1 angstrom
